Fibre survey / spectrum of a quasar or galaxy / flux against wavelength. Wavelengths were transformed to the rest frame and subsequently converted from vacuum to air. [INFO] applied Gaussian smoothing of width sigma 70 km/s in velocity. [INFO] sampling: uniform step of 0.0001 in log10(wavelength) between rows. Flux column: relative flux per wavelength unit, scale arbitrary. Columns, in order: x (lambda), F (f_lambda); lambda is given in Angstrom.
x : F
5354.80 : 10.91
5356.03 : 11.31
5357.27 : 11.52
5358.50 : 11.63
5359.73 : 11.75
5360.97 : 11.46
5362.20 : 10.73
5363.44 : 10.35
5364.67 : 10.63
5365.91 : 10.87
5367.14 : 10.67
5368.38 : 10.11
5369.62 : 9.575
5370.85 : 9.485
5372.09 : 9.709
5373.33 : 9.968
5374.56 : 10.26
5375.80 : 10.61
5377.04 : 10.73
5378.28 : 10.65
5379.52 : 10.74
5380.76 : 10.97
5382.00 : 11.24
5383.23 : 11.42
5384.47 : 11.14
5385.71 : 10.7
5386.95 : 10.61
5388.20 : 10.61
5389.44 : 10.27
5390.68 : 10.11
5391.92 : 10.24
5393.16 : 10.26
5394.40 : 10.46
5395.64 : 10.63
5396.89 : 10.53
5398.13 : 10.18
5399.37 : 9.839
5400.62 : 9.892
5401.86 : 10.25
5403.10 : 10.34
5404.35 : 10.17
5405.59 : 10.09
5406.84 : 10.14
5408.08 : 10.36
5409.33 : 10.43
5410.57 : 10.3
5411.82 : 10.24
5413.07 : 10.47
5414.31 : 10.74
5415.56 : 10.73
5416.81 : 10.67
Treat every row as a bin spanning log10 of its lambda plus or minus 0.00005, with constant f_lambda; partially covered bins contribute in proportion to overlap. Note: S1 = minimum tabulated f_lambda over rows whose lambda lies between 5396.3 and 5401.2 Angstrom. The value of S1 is 9.839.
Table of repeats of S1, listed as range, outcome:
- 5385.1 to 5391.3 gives 10.11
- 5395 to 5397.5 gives 10.53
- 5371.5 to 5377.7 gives 9.709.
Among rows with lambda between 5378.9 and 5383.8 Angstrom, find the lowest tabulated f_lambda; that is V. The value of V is 10.74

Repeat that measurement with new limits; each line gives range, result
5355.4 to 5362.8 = 10.73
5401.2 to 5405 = 10.17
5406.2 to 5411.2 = 10.14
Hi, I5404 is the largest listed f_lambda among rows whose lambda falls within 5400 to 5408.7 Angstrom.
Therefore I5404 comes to 10.36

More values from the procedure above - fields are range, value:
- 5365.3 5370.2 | 10.87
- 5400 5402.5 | 10.25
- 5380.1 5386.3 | 11.42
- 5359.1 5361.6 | 11.75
